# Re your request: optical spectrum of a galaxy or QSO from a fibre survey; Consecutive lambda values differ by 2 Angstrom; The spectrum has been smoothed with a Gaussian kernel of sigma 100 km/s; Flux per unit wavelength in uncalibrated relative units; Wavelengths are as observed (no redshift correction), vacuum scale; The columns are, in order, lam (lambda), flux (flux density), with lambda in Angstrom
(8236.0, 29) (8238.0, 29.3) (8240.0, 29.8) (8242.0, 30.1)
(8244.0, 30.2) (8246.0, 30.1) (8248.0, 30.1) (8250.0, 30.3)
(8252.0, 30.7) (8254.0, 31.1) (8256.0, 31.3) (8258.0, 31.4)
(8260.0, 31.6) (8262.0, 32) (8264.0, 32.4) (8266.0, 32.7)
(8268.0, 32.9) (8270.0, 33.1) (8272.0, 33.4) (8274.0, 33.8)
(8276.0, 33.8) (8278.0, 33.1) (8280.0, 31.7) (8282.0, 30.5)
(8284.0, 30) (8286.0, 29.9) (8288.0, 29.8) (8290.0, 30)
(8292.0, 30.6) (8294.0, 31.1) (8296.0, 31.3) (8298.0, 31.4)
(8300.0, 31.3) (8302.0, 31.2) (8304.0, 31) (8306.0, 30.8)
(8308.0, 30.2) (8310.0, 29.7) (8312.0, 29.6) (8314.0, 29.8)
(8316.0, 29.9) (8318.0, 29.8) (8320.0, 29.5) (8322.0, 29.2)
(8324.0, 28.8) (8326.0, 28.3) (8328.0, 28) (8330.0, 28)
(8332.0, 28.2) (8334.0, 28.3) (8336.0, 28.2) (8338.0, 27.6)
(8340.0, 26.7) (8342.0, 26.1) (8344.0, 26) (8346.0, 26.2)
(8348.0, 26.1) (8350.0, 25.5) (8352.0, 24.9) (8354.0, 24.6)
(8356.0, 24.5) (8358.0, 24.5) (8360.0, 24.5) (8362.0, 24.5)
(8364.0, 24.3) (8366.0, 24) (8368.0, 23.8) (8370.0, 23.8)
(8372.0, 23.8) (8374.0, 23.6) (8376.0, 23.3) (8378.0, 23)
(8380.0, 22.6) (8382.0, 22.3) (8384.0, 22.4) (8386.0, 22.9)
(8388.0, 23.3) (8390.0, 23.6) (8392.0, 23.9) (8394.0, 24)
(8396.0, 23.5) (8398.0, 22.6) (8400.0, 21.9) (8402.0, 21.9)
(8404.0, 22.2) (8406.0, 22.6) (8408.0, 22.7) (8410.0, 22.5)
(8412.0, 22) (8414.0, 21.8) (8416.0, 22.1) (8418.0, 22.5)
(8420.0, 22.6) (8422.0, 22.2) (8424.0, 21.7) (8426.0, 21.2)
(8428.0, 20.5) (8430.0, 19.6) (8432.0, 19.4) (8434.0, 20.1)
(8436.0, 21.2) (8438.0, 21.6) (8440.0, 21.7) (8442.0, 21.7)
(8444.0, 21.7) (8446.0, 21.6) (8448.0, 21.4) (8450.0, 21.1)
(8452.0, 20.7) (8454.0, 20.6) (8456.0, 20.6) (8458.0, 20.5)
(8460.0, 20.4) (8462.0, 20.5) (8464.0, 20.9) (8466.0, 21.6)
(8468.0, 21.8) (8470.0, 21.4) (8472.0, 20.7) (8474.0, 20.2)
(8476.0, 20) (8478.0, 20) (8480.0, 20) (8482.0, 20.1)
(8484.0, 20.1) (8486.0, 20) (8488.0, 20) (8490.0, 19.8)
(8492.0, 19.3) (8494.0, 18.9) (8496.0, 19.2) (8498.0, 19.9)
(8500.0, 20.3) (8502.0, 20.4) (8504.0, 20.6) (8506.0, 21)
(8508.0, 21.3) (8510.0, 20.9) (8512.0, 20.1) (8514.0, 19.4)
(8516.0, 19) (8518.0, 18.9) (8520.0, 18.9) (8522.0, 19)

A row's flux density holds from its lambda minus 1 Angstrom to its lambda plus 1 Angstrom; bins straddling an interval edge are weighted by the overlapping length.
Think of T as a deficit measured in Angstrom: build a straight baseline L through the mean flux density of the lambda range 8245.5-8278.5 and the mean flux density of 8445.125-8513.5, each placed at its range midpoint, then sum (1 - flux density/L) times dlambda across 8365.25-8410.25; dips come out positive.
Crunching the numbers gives 4.01 Angstrom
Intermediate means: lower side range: 32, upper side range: 20.5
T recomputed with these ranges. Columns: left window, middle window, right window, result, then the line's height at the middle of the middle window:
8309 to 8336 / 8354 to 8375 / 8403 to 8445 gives 1.44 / 25.9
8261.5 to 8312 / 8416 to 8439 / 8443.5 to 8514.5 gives 2.20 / 23.4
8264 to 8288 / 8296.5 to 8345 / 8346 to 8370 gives -1.72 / 28.1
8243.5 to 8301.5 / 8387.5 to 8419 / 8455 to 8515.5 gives 2.46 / 24.6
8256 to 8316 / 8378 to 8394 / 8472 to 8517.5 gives 1.76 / 25.9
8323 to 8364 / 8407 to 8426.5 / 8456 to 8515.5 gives 0.94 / 23.3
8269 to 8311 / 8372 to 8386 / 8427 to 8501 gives 1.55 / 25.8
